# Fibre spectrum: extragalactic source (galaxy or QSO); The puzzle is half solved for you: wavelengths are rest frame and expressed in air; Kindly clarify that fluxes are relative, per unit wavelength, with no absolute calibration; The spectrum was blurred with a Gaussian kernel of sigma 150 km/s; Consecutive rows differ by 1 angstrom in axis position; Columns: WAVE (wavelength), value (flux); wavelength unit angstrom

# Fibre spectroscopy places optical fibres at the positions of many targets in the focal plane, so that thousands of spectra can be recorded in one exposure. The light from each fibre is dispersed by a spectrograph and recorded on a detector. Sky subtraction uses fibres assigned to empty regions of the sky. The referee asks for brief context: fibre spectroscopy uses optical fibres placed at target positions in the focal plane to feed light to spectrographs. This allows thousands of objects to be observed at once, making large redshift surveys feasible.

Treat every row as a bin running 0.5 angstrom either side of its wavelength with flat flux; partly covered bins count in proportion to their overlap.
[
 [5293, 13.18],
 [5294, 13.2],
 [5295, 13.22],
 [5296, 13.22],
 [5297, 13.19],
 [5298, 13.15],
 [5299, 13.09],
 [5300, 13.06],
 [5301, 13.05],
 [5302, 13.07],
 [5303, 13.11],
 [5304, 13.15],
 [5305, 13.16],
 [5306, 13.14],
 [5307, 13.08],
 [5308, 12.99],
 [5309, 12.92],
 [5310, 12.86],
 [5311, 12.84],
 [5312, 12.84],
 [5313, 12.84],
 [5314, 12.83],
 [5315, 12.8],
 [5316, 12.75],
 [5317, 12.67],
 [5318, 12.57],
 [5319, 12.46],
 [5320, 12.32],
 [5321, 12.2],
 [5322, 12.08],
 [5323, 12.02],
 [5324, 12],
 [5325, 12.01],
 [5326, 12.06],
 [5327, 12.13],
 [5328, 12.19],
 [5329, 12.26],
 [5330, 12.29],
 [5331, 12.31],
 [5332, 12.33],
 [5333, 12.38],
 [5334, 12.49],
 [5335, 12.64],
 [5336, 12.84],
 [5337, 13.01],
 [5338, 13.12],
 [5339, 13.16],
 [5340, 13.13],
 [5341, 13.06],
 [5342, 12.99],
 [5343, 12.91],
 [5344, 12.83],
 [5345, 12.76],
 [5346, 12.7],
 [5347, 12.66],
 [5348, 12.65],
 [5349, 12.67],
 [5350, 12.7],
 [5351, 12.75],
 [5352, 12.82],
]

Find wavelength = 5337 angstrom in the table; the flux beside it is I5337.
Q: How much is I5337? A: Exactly 13.01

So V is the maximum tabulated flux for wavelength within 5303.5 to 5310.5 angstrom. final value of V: 13.16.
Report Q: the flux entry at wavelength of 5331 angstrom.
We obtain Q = 12.31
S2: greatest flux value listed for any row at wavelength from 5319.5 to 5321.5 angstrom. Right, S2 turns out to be 12.32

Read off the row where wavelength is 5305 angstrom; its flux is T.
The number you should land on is 13.16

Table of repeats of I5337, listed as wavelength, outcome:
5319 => 12.46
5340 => 13.13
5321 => 12.2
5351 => 12.75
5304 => 13.15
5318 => 12.57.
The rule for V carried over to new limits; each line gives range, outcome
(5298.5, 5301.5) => 13.09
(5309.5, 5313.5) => 12.86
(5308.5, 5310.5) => 12.92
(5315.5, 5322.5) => 12.75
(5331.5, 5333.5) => 12.38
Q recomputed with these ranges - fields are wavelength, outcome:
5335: 12.64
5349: 12.67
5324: 12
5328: 12.19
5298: 13.15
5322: 12.08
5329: 12.26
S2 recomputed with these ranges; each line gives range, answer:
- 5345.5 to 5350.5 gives 12.7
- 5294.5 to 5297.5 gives 13.22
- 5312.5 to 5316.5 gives 12.84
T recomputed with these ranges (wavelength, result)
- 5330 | 12.29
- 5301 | 13.05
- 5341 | 13.06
